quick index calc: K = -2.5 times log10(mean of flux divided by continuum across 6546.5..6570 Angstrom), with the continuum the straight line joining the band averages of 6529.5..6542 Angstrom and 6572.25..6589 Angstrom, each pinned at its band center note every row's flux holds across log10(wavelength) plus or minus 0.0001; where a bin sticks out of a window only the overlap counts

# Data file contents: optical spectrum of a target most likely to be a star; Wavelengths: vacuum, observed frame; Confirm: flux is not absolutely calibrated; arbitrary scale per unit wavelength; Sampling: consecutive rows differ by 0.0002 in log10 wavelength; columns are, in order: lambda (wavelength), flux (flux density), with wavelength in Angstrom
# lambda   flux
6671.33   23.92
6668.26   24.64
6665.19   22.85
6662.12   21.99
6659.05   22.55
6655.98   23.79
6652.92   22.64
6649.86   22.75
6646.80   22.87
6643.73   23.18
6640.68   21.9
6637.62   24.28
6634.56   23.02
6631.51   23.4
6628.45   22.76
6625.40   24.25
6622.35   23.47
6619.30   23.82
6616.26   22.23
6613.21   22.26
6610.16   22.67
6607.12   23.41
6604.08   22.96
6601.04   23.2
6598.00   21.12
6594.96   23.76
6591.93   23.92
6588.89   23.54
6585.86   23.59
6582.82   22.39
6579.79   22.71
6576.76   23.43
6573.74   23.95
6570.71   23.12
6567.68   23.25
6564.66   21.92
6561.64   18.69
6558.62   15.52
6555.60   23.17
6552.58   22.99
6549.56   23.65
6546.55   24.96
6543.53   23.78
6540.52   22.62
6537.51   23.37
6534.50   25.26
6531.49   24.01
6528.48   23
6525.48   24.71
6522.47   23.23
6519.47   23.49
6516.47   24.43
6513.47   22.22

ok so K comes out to 0.09 mag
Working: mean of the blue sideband 23.8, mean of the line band 21.6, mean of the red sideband 23.3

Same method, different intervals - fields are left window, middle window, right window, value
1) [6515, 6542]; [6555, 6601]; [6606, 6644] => 0.06 mag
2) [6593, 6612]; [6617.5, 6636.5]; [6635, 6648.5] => -0.02 mag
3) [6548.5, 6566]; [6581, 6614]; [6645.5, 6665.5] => -0.06 mag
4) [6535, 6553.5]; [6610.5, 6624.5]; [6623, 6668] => 0.01 mag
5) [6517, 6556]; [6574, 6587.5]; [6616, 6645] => 0.02 mag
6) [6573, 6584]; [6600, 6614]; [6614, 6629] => 0.01 mag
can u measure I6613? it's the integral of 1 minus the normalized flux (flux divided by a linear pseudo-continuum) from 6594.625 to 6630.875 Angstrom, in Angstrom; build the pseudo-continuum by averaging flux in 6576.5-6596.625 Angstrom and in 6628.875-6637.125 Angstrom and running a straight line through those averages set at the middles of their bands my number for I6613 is 0.48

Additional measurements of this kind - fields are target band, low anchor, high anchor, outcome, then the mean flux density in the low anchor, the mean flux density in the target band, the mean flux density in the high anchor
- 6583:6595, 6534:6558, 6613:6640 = -0.1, 23.4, 23.5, 23.3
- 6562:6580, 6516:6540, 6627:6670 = 0.6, 23.9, 22.8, 23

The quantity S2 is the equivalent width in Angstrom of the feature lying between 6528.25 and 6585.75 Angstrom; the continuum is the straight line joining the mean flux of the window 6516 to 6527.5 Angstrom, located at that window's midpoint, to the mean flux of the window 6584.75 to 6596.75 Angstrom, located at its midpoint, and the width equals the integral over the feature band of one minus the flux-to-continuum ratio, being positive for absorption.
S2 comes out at 2.5 Angstrom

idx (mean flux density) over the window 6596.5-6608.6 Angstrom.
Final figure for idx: 22.7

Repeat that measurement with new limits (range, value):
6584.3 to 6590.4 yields 23.5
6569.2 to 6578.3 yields 23.5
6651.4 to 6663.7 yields 22.7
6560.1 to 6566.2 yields 20.3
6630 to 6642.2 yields 23.1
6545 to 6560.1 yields 22.1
